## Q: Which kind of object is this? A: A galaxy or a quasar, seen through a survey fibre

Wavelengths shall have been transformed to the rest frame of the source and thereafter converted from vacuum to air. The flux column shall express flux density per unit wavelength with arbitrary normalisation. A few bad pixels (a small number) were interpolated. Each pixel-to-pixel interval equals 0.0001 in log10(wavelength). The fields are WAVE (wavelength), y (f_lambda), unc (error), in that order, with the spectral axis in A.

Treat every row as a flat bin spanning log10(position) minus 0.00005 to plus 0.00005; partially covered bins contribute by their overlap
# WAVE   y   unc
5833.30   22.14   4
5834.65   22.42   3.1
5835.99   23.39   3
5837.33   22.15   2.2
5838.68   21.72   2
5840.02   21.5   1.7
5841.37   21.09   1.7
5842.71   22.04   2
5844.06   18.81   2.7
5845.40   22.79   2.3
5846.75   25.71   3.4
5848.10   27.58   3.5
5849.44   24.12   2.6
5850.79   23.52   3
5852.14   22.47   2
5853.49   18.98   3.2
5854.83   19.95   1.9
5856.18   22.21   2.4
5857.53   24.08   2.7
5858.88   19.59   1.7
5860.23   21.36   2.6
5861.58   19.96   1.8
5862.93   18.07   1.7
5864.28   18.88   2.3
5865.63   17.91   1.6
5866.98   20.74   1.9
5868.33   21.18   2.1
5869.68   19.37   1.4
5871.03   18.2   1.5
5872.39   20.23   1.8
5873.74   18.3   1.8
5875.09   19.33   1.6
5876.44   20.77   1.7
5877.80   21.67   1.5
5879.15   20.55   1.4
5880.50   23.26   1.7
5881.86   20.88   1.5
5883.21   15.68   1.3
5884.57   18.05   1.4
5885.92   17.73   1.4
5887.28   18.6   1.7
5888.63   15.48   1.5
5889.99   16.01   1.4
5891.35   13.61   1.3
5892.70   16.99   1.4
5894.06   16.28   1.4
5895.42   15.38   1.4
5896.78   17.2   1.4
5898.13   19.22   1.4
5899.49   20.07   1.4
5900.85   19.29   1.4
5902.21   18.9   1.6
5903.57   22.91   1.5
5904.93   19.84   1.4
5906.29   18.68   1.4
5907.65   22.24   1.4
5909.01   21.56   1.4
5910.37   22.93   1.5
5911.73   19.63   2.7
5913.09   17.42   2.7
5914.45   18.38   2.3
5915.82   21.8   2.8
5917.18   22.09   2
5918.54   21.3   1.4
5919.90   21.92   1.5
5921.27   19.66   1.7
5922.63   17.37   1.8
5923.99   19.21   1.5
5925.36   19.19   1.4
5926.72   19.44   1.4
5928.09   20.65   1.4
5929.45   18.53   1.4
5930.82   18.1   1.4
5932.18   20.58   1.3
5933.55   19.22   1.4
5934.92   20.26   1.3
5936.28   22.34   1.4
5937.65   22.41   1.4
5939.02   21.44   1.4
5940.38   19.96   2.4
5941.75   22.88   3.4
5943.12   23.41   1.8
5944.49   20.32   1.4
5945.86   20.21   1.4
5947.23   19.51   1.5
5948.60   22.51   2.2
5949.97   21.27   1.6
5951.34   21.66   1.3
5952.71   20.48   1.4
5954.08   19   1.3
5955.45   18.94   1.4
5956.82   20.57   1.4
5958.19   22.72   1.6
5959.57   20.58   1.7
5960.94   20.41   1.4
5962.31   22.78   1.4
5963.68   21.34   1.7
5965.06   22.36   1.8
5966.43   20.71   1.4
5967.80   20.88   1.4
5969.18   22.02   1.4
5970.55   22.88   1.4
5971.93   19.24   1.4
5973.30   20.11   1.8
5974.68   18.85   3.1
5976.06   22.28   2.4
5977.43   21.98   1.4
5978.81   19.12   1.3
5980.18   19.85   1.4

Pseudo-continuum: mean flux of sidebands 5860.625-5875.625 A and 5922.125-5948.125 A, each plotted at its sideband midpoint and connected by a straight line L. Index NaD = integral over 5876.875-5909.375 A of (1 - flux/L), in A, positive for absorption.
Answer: 1.6 A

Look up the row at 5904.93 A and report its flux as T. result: 19.84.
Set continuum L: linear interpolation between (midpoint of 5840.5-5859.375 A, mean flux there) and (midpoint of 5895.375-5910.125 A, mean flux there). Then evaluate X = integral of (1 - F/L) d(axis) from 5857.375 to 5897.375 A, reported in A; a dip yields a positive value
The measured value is 4.4 A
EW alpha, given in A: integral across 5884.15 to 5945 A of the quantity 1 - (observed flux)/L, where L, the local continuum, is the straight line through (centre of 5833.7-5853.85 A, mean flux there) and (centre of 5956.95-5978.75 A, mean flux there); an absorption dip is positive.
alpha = 6.3 A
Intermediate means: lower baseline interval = 22.6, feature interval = 19.5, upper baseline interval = 21.2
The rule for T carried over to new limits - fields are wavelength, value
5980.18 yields 19.85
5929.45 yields 18.53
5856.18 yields 22.21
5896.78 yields 17.2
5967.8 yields 20.88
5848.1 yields 27.58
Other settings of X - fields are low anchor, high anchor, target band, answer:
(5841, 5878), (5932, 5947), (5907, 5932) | 1.2 A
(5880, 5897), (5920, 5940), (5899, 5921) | -2.2 A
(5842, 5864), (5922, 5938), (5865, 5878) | 1.0 A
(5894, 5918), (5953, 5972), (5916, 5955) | -0.2 A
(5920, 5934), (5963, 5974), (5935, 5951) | -1.1 A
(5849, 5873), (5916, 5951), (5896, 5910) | 0.4 A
